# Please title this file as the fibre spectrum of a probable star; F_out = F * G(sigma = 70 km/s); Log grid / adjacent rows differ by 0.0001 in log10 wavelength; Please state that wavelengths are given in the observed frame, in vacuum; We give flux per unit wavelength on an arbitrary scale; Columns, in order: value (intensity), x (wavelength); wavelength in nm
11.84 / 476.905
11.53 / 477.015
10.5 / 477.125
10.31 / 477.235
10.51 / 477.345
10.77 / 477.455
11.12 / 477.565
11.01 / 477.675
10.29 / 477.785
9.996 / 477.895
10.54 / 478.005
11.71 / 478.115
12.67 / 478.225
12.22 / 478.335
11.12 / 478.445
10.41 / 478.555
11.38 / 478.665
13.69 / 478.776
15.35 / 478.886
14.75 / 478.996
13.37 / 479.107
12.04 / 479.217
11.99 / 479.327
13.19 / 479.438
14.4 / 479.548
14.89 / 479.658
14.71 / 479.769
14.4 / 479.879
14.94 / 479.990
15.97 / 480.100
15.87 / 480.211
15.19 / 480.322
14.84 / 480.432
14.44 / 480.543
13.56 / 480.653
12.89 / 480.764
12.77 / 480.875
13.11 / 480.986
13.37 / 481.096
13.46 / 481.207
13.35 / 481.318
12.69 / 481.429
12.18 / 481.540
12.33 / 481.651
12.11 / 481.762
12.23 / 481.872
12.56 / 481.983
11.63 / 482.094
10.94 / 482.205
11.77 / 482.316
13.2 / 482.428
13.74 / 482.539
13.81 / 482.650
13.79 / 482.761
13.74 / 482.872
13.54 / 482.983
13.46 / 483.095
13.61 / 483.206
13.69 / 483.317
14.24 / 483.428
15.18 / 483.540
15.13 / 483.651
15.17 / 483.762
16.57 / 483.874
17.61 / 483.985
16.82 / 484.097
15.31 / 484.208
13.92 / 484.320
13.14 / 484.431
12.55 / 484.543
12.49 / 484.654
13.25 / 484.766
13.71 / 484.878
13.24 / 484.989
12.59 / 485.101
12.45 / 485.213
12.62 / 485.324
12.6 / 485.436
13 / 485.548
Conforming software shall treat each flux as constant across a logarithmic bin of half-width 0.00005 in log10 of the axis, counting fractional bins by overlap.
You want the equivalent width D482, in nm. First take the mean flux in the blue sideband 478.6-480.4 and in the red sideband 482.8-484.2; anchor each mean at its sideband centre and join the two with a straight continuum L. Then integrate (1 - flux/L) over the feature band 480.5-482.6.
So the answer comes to 0.26 nm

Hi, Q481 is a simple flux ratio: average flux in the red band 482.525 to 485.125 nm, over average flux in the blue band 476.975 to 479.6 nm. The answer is 1.20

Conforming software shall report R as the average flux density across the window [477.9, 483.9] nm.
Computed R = 13.4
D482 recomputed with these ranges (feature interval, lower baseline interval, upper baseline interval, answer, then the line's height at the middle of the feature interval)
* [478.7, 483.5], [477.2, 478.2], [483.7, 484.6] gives -0.204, 13.1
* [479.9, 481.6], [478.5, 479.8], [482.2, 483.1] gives -0.083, 13.3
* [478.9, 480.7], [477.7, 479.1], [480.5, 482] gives -0.264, 12.5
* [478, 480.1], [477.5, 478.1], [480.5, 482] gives -0.304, 11.5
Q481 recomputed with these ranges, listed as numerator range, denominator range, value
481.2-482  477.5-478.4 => 1.12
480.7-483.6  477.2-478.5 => 1.18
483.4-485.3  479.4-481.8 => 1.03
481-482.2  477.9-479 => 1.03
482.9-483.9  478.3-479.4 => 1.14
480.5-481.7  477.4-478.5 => 1.17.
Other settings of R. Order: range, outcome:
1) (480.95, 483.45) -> 13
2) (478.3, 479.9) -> 13.2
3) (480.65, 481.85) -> 12.8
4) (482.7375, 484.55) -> 14.6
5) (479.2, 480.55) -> 14.4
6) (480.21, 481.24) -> 13.9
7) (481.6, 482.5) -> 12.1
